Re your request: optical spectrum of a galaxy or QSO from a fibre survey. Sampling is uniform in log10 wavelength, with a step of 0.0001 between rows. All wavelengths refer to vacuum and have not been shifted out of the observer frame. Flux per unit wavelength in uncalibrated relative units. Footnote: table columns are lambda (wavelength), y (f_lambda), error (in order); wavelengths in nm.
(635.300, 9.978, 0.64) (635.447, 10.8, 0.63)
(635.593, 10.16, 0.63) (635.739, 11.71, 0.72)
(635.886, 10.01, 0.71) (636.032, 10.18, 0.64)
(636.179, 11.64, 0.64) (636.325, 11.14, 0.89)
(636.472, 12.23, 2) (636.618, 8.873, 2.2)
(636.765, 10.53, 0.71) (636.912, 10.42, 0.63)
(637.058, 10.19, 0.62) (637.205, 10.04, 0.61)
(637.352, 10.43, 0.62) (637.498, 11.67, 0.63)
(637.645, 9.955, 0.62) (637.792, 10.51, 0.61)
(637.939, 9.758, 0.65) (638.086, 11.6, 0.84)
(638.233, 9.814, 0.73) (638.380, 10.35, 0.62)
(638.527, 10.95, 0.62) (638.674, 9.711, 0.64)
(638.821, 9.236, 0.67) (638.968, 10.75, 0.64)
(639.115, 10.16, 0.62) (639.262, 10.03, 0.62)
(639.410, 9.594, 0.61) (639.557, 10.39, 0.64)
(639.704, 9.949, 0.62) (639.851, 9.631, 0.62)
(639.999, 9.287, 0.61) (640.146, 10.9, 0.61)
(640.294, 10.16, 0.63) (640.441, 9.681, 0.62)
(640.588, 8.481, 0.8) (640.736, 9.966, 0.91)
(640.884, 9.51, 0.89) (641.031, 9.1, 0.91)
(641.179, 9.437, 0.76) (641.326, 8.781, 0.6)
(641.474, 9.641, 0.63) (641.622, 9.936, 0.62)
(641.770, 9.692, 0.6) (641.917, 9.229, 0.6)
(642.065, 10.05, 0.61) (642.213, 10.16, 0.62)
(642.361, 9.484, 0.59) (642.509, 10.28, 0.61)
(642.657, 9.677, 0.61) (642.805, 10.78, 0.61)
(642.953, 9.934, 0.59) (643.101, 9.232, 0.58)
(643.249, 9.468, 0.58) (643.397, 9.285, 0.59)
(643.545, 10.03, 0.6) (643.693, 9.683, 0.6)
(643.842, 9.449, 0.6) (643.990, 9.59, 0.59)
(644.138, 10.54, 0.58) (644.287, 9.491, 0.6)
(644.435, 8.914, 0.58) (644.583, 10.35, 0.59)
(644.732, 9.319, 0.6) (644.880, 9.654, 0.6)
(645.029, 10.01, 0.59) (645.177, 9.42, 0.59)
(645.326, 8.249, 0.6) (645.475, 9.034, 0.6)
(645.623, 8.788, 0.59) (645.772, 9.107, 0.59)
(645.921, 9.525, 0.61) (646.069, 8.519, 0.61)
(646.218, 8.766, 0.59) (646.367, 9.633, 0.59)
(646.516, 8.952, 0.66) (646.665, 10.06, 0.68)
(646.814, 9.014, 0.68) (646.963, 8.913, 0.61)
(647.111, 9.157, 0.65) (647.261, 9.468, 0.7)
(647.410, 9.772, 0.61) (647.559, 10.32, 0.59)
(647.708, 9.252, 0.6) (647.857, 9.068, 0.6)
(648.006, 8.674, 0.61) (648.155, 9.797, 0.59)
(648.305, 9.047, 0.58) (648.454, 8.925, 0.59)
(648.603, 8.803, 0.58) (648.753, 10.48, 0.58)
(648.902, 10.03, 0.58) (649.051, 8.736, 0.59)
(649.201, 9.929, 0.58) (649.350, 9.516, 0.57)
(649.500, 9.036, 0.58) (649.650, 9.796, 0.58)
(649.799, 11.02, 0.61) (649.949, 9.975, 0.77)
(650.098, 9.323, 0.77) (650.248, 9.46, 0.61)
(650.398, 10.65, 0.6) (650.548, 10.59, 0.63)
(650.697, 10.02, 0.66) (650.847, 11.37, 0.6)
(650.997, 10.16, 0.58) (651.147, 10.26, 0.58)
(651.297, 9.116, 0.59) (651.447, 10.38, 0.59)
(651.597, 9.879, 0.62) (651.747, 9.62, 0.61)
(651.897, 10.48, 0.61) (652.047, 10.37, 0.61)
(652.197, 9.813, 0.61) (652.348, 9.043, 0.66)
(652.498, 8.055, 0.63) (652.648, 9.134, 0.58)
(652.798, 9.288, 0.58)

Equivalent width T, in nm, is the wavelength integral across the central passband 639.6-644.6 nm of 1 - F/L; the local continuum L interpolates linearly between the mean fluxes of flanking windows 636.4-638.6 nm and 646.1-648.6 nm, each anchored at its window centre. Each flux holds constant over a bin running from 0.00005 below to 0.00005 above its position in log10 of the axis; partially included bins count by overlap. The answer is 0.111 nm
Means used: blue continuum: 10.5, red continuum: 9.27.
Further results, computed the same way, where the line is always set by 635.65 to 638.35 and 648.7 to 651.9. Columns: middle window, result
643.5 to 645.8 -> 0.17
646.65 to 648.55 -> 0.15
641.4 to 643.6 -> 0.12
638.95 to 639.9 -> 0.04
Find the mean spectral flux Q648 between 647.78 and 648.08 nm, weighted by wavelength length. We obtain 8.88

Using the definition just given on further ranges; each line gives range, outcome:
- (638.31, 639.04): 10.2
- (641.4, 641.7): 9.77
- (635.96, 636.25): 10.9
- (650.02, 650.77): 10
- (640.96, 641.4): 9.11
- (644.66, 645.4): 9.33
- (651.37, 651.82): 9.96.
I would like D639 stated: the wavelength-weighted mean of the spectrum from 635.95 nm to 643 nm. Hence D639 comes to 10.1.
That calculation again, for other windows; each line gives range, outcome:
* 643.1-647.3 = 9.37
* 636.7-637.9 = 10.4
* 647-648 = 9.43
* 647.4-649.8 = 9.49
